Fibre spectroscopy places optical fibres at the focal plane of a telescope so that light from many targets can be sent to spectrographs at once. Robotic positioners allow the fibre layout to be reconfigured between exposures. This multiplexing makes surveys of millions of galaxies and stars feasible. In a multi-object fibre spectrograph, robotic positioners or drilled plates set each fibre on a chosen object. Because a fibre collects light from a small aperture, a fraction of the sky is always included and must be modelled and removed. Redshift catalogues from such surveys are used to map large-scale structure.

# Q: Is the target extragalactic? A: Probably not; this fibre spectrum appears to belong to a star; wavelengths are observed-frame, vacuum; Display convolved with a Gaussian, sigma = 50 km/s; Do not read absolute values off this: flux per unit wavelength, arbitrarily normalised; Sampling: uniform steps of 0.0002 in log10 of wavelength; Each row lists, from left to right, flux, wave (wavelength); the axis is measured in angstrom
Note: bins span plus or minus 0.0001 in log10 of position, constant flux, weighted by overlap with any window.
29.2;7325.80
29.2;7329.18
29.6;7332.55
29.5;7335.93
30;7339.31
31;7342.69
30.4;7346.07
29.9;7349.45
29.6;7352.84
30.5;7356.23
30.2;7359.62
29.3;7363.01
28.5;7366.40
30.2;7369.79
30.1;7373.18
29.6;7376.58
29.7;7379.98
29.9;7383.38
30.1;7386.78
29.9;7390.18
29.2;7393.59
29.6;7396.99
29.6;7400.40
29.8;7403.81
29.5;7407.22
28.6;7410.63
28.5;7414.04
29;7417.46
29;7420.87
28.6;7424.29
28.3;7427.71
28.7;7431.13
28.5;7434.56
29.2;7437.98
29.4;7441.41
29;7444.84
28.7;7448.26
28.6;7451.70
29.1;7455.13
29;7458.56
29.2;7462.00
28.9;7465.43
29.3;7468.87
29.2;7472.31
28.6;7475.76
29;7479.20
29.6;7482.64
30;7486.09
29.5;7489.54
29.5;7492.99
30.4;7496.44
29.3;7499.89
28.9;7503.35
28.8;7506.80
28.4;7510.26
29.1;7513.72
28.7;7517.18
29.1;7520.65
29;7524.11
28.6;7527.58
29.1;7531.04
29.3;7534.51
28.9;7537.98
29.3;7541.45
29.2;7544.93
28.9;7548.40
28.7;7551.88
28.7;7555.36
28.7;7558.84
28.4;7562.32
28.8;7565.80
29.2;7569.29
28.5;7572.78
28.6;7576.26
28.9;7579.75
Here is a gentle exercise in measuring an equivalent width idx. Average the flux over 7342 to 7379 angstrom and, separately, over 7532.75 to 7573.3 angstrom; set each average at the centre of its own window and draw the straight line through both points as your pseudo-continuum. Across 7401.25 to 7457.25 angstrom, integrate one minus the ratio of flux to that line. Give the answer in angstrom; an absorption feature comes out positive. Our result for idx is 1.2 angstrom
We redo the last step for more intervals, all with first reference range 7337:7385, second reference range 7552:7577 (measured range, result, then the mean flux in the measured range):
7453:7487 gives 0.1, 29.2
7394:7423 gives 0.4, 29.2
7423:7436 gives 0.4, 28.5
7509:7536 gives 0.0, 28.9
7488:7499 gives -0.2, 29.8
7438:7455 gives 0.3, 29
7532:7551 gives -0.2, 29.1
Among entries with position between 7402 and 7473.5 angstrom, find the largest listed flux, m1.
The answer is 29.8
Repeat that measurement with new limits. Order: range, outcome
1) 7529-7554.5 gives 29.3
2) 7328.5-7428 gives 31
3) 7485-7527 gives 30.4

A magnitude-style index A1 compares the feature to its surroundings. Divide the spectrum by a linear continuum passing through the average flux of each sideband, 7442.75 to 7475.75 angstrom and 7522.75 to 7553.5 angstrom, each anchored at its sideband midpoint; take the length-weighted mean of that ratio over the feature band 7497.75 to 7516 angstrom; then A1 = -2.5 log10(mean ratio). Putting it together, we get 0.00 mag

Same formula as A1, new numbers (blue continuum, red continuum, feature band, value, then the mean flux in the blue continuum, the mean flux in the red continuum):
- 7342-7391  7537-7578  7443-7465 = 0.02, 29.9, 28.8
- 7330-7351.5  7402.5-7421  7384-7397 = -0.01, 30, 29.1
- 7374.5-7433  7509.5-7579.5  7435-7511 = 0.00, 29.3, 28.9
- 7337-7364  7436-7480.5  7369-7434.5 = 0.01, 30.1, 29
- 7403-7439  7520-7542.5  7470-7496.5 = -0.02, 28.9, 29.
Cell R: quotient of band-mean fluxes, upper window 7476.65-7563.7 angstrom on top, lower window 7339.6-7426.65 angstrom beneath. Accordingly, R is 0.98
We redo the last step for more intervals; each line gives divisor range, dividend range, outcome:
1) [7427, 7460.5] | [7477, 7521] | 1.01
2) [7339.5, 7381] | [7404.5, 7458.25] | 0.96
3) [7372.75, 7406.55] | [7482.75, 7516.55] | 0.99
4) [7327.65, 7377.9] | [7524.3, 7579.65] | 0.97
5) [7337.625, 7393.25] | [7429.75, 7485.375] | 0.97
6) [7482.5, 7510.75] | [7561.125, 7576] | 0.98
